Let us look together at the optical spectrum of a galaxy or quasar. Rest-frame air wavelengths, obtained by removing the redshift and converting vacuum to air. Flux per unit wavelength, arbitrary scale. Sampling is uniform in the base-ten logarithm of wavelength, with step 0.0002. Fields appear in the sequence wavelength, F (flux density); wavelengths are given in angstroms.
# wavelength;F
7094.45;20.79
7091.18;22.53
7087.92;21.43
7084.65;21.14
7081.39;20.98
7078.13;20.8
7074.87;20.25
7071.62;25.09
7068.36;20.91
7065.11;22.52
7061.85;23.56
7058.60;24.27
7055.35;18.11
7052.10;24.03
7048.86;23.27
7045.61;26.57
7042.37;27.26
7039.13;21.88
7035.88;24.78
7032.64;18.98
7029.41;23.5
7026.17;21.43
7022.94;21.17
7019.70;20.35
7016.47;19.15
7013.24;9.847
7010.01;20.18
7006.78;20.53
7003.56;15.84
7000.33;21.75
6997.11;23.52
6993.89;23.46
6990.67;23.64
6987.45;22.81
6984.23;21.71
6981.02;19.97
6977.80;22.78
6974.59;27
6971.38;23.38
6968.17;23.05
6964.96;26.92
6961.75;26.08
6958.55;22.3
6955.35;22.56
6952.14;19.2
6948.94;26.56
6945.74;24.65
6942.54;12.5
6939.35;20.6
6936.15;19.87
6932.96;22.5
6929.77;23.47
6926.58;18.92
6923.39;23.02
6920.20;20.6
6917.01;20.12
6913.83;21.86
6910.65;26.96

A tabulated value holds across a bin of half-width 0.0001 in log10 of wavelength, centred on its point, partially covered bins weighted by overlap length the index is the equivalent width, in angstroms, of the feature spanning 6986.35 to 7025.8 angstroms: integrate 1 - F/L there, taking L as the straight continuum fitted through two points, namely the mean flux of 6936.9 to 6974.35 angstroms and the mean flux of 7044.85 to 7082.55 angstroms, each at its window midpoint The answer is 4.1 angstroms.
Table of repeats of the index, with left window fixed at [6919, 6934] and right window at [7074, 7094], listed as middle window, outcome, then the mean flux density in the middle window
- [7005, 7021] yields 2.6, 17.9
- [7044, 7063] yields -1.8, 23.3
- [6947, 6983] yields -3.4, 23.6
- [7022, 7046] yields -1.9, 23.1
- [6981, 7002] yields -1.1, 22.6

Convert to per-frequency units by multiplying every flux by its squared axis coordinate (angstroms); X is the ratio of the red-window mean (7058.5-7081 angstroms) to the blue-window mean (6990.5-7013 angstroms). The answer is 1.1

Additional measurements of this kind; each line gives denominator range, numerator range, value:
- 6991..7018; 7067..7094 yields 1.13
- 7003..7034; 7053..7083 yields 1.15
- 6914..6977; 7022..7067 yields 1.06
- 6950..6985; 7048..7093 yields 0.98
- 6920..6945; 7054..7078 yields 1.13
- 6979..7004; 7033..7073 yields 1.09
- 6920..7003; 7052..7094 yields 1.01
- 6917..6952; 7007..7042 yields 0.99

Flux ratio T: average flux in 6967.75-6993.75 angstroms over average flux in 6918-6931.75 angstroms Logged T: 1.1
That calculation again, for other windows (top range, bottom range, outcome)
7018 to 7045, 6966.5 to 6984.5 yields 0.98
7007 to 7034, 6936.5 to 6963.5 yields 0.89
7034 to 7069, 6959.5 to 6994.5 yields 0.99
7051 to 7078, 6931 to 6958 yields 1.05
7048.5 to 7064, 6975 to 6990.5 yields 1.01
